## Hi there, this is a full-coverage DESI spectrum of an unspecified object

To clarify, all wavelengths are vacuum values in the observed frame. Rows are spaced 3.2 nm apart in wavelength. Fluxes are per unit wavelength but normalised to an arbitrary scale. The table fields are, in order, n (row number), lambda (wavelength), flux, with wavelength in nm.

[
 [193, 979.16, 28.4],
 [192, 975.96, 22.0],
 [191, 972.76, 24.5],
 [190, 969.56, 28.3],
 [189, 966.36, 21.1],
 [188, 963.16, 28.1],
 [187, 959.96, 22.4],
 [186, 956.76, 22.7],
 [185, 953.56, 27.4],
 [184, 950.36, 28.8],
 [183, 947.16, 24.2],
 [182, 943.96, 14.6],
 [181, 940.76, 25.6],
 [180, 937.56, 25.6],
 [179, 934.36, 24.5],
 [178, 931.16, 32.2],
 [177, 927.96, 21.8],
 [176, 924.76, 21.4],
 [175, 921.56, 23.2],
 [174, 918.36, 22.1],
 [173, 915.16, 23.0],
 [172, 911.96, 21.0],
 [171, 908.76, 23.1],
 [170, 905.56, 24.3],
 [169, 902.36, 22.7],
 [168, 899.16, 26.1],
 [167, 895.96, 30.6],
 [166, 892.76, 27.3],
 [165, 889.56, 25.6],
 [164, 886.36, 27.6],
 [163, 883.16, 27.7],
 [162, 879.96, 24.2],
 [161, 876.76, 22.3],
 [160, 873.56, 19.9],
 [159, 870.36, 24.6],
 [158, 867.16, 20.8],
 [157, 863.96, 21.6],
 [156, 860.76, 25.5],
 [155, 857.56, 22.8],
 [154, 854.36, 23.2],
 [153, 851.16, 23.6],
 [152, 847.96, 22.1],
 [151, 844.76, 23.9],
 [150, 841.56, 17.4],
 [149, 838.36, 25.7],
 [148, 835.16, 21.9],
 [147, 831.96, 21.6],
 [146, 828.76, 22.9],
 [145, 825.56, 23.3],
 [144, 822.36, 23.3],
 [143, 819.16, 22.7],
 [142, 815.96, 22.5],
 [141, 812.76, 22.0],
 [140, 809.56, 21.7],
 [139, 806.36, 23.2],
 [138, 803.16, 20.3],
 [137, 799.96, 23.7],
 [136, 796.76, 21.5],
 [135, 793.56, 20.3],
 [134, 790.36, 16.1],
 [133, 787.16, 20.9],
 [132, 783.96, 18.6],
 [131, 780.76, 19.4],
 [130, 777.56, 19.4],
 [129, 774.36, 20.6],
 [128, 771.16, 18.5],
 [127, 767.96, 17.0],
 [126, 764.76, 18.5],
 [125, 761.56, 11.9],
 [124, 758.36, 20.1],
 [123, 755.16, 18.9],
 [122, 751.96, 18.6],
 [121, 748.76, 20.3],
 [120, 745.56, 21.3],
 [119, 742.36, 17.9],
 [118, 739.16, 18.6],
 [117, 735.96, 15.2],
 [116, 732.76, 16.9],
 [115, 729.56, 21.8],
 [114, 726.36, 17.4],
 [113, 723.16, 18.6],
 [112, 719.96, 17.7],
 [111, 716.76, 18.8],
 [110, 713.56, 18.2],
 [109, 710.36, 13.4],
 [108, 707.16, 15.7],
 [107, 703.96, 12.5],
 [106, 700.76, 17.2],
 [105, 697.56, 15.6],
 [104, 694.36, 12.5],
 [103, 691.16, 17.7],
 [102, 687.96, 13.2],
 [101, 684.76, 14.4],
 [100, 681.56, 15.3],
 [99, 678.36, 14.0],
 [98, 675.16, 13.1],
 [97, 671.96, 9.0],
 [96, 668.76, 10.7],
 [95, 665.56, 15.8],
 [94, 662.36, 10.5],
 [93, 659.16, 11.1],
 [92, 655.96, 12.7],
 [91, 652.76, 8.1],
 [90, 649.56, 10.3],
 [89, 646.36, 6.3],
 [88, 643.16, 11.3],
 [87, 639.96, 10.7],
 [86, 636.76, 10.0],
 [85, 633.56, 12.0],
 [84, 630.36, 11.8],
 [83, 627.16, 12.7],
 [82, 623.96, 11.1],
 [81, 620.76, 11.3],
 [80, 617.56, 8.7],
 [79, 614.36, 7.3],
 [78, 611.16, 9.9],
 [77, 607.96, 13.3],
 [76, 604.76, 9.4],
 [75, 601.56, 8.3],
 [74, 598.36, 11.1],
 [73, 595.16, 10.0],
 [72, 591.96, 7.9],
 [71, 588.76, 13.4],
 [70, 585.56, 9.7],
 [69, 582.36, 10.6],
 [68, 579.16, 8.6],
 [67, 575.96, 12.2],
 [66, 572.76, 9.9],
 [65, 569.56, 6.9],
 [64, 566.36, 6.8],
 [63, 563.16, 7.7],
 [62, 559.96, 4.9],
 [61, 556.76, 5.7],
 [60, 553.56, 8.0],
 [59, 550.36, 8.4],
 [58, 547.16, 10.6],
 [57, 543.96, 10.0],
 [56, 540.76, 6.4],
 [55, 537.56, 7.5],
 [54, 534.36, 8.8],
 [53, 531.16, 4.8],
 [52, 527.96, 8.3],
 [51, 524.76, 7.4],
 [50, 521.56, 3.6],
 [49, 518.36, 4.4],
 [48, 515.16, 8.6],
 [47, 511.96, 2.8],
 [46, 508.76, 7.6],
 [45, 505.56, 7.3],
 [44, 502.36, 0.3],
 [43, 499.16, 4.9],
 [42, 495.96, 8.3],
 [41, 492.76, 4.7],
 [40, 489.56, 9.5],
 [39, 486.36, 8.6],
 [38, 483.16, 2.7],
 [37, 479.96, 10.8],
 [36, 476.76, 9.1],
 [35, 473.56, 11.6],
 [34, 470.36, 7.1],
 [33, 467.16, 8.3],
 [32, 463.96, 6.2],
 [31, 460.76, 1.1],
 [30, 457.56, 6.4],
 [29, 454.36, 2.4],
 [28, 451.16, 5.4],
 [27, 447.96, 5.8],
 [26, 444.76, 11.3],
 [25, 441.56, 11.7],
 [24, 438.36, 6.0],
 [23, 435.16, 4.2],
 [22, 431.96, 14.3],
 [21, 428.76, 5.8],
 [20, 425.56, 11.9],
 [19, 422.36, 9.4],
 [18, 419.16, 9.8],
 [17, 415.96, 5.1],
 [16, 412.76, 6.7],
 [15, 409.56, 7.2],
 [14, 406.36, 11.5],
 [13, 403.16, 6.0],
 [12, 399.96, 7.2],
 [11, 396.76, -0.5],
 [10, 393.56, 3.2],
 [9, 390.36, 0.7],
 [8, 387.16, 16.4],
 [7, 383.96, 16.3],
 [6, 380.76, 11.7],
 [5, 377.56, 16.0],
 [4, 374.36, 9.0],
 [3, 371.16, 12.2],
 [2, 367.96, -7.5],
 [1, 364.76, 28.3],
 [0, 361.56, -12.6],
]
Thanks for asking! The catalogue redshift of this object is 0.788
